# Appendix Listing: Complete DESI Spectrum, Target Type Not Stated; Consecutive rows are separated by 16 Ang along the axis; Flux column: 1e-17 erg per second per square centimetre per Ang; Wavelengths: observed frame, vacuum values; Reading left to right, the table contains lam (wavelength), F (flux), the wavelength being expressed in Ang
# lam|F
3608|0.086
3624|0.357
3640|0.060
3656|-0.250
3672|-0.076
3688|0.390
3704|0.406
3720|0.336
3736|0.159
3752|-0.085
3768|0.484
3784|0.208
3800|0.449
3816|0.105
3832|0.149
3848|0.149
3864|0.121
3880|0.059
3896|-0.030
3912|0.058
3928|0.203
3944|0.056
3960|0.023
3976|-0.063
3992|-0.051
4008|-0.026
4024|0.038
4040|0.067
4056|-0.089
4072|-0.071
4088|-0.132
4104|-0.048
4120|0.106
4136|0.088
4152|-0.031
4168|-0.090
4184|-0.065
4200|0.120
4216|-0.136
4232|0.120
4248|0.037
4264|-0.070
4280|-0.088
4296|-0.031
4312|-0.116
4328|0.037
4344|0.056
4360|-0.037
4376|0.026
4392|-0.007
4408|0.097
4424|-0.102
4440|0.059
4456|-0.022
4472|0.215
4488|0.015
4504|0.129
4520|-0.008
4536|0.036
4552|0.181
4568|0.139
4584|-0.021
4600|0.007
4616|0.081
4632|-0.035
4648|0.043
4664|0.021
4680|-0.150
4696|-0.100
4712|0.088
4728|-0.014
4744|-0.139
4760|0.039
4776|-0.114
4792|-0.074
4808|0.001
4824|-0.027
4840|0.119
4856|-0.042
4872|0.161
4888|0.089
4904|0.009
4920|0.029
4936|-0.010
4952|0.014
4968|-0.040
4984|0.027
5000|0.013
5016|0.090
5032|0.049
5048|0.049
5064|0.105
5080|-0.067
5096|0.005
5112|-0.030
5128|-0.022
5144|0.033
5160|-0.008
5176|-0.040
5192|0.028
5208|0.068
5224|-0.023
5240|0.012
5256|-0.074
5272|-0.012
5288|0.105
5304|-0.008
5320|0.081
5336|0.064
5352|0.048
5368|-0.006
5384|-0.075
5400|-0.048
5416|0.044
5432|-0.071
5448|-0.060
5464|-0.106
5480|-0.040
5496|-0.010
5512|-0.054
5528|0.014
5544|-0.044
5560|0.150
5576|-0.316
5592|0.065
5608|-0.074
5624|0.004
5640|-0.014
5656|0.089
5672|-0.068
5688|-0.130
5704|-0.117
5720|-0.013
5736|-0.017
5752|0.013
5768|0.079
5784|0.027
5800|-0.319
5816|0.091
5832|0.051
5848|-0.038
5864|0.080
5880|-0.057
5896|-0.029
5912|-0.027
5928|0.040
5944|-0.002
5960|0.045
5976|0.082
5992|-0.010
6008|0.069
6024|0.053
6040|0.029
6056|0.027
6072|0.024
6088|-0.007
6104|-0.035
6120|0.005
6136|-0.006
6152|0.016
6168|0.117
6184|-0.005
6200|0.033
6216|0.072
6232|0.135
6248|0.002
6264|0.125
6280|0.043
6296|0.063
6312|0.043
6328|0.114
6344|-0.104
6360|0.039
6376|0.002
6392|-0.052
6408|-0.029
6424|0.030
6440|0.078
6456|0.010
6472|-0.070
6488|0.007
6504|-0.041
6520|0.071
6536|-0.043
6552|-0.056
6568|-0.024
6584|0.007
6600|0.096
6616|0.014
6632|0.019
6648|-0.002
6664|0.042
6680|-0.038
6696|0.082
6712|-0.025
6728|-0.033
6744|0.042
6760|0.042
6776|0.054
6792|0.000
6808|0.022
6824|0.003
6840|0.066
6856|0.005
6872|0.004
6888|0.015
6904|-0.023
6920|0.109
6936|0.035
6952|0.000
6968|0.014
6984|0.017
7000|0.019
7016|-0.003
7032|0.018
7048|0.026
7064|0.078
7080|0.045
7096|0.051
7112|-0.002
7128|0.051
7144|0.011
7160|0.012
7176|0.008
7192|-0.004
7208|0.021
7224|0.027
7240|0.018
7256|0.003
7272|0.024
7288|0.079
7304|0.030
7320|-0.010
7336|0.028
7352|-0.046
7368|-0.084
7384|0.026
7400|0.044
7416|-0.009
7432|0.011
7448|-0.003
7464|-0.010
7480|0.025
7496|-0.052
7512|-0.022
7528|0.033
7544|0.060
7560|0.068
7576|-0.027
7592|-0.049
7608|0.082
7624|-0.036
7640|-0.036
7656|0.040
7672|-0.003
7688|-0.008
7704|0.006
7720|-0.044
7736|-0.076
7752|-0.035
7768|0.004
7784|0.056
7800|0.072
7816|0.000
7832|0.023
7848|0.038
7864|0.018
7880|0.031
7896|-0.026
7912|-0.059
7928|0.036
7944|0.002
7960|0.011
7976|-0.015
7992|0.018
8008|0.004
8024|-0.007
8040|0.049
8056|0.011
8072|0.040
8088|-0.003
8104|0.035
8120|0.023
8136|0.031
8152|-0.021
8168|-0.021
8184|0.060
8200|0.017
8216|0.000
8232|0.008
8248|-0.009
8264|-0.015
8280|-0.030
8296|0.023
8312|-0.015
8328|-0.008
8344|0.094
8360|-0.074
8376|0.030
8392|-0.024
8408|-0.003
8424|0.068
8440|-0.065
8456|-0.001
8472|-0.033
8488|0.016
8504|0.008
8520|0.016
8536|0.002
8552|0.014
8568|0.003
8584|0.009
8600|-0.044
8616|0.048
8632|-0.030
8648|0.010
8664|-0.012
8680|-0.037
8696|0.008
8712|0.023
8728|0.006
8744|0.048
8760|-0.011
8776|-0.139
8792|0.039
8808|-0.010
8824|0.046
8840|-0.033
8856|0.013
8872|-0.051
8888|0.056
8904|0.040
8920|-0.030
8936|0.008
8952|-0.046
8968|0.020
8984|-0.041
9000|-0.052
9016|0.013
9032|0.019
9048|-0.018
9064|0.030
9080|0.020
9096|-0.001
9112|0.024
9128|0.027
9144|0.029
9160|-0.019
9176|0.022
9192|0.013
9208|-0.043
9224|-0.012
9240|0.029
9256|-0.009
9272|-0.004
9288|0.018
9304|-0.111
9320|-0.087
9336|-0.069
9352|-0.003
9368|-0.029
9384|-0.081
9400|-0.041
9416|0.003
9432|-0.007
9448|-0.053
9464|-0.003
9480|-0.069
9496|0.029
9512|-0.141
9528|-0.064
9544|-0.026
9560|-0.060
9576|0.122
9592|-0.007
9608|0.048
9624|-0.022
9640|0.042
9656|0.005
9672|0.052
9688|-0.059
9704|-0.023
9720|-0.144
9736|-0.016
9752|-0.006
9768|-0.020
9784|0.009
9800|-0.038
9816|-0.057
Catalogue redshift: 0.090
